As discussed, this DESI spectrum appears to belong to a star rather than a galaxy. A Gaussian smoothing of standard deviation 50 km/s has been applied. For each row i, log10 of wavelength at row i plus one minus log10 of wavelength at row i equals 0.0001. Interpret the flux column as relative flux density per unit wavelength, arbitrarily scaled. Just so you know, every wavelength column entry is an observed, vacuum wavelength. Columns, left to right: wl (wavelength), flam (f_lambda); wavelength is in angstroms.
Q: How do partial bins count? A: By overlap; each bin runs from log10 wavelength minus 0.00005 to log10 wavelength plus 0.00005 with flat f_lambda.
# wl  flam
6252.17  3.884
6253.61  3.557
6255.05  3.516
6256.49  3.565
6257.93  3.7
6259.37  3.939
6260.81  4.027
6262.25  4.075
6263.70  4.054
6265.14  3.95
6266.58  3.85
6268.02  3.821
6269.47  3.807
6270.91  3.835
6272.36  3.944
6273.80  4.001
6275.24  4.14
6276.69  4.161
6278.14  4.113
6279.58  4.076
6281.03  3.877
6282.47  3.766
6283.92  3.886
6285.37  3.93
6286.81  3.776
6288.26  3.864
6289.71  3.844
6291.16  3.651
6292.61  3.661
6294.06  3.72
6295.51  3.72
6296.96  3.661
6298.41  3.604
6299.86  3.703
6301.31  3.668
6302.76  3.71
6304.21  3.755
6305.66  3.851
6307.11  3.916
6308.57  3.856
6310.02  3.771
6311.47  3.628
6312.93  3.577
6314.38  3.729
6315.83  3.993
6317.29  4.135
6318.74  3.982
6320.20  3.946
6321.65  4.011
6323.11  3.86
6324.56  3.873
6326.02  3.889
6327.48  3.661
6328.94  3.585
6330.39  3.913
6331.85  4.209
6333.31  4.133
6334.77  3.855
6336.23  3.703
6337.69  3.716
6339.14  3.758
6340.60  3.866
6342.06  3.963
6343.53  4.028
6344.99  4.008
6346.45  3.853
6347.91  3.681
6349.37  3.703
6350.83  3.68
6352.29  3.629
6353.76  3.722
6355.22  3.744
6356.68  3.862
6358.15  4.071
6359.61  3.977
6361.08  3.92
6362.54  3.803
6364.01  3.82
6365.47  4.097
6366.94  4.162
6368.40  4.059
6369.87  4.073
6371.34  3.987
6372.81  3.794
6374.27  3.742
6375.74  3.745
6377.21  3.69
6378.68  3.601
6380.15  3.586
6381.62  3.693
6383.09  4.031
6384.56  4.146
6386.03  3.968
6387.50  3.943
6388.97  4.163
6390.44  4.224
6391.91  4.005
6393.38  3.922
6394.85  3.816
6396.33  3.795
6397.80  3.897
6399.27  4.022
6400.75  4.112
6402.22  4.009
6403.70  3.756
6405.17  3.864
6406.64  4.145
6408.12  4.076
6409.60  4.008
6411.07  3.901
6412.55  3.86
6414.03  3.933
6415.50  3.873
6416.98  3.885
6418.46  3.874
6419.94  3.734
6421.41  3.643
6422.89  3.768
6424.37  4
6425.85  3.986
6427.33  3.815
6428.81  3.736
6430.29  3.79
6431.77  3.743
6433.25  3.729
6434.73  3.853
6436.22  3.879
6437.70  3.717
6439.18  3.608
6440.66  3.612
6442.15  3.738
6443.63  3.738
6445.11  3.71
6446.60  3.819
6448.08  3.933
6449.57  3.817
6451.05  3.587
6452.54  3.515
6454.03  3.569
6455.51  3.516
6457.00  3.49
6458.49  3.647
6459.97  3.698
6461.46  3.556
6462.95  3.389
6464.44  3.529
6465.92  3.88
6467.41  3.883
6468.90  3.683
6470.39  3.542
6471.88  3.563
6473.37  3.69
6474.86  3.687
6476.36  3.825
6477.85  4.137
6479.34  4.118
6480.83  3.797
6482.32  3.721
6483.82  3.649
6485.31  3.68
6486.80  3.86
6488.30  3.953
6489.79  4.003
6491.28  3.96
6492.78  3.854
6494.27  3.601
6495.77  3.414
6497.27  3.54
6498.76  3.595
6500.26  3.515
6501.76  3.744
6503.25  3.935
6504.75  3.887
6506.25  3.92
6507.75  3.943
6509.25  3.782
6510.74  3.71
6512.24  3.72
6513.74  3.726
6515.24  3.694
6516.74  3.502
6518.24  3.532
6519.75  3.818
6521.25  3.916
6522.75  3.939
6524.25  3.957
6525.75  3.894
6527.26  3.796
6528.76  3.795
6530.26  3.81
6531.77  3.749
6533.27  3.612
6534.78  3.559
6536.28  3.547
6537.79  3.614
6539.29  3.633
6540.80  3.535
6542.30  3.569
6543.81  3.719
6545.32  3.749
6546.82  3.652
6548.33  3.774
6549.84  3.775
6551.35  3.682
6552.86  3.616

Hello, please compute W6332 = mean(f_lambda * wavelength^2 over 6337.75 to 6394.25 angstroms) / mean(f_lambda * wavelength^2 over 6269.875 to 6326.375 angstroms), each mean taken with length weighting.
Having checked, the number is 1.03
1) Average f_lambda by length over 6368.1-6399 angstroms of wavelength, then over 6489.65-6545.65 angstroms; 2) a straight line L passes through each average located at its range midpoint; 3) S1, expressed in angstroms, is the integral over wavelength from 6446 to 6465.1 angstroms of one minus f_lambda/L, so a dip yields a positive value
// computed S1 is 0.9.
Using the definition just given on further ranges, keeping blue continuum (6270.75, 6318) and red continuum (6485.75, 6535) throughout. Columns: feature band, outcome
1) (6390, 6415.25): -1.04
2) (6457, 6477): 0.67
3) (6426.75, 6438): 0.02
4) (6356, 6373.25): -0.73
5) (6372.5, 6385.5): 0.08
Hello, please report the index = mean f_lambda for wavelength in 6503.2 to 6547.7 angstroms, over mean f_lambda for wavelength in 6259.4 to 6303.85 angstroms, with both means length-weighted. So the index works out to 0.97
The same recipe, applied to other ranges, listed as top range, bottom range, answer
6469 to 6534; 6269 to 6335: 0.98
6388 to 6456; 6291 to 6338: 1.01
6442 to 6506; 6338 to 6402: 0.96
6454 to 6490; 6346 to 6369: 0.96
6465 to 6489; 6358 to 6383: 0.98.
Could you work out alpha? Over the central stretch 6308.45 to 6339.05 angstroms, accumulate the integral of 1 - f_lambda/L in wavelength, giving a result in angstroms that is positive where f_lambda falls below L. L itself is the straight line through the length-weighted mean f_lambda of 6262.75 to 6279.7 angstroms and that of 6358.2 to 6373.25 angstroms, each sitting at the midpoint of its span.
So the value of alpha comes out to 0.93 angstroms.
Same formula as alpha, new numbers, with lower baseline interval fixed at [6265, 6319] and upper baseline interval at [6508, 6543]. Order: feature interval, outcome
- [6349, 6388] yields -0.7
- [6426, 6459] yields 0.4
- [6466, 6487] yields -0.2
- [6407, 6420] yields -0.5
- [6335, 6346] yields -0.1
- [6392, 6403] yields -0.5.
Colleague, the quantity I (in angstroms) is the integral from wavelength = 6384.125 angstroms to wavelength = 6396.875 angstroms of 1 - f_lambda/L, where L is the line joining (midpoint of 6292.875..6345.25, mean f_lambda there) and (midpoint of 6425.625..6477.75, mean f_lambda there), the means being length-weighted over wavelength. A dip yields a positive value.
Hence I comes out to -0.8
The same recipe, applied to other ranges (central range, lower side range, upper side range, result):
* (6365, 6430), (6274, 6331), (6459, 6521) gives -2.1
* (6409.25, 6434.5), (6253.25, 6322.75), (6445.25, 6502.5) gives -0.6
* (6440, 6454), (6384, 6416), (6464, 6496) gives 0.5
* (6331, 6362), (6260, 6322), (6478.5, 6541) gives -0.2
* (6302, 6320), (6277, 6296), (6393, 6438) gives 0.1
